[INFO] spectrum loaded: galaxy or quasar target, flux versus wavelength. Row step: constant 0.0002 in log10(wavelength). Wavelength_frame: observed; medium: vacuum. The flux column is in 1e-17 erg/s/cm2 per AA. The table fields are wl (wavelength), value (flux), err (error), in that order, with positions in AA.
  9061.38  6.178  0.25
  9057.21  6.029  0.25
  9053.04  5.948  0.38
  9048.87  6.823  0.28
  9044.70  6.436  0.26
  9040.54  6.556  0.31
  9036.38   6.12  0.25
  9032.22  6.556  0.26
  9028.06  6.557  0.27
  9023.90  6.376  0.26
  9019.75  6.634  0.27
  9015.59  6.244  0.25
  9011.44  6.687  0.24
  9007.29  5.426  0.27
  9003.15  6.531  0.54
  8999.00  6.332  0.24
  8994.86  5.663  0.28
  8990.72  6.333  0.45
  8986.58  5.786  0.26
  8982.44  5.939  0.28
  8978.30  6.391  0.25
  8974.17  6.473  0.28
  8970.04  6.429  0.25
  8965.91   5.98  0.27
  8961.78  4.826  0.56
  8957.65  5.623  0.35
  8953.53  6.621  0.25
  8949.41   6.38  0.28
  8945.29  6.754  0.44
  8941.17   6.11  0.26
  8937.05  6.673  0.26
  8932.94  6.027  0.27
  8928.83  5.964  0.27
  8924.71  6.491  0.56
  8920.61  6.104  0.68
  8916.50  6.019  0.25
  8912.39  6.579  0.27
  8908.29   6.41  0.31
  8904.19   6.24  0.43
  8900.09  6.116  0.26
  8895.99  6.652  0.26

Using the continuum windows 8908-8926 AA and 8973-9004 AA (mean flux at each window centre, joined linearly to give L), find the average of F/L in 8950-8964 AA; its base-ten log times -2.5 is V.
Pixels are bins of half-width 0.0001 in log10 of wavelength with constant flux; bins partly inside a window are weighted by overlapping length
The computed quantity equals 0.08 mag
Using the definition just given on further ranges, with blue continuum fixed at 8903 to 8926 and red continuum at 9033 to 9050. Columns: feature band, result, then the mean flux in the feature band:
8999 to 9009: 0.061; 6.07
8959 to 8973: 0.105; 5.78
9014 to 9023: 0.000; 6.44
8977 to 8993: 0.053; 6.09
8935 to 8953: -0.025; 6.49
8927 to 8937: 0.033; 6.14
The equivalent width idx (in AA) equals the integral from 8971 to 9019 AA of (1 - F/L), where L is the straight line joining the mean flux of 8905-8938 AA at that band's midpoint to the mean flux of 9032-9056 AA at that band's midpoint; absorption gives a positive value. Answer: 1.2 AA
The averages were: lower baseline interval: 6.27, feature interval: 6.18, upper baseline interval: 6.38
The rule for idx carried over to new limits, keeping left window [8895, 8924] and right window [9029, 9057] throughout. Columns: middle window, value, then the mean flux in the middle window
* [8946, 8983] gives 1.4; 6.1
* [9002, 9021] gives 0.3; 6.28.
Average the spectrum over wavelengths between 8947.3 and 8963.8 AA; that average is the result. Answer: 5.87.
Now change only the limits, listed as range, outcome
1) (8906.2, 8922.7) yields 6.28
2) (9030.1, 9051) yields 6.5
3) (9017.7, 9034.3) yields 6.53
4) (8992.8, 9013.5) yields 6.13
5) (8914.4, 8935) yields 6.12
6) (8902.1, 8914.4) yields 6.41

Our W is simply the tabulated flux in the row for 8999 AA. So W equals 6.332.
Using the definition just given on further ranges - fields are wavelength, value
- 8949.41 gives 6.38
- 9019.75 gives 6.634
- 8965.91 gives 5.98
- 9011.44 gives 6.687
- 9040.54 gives 6.556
